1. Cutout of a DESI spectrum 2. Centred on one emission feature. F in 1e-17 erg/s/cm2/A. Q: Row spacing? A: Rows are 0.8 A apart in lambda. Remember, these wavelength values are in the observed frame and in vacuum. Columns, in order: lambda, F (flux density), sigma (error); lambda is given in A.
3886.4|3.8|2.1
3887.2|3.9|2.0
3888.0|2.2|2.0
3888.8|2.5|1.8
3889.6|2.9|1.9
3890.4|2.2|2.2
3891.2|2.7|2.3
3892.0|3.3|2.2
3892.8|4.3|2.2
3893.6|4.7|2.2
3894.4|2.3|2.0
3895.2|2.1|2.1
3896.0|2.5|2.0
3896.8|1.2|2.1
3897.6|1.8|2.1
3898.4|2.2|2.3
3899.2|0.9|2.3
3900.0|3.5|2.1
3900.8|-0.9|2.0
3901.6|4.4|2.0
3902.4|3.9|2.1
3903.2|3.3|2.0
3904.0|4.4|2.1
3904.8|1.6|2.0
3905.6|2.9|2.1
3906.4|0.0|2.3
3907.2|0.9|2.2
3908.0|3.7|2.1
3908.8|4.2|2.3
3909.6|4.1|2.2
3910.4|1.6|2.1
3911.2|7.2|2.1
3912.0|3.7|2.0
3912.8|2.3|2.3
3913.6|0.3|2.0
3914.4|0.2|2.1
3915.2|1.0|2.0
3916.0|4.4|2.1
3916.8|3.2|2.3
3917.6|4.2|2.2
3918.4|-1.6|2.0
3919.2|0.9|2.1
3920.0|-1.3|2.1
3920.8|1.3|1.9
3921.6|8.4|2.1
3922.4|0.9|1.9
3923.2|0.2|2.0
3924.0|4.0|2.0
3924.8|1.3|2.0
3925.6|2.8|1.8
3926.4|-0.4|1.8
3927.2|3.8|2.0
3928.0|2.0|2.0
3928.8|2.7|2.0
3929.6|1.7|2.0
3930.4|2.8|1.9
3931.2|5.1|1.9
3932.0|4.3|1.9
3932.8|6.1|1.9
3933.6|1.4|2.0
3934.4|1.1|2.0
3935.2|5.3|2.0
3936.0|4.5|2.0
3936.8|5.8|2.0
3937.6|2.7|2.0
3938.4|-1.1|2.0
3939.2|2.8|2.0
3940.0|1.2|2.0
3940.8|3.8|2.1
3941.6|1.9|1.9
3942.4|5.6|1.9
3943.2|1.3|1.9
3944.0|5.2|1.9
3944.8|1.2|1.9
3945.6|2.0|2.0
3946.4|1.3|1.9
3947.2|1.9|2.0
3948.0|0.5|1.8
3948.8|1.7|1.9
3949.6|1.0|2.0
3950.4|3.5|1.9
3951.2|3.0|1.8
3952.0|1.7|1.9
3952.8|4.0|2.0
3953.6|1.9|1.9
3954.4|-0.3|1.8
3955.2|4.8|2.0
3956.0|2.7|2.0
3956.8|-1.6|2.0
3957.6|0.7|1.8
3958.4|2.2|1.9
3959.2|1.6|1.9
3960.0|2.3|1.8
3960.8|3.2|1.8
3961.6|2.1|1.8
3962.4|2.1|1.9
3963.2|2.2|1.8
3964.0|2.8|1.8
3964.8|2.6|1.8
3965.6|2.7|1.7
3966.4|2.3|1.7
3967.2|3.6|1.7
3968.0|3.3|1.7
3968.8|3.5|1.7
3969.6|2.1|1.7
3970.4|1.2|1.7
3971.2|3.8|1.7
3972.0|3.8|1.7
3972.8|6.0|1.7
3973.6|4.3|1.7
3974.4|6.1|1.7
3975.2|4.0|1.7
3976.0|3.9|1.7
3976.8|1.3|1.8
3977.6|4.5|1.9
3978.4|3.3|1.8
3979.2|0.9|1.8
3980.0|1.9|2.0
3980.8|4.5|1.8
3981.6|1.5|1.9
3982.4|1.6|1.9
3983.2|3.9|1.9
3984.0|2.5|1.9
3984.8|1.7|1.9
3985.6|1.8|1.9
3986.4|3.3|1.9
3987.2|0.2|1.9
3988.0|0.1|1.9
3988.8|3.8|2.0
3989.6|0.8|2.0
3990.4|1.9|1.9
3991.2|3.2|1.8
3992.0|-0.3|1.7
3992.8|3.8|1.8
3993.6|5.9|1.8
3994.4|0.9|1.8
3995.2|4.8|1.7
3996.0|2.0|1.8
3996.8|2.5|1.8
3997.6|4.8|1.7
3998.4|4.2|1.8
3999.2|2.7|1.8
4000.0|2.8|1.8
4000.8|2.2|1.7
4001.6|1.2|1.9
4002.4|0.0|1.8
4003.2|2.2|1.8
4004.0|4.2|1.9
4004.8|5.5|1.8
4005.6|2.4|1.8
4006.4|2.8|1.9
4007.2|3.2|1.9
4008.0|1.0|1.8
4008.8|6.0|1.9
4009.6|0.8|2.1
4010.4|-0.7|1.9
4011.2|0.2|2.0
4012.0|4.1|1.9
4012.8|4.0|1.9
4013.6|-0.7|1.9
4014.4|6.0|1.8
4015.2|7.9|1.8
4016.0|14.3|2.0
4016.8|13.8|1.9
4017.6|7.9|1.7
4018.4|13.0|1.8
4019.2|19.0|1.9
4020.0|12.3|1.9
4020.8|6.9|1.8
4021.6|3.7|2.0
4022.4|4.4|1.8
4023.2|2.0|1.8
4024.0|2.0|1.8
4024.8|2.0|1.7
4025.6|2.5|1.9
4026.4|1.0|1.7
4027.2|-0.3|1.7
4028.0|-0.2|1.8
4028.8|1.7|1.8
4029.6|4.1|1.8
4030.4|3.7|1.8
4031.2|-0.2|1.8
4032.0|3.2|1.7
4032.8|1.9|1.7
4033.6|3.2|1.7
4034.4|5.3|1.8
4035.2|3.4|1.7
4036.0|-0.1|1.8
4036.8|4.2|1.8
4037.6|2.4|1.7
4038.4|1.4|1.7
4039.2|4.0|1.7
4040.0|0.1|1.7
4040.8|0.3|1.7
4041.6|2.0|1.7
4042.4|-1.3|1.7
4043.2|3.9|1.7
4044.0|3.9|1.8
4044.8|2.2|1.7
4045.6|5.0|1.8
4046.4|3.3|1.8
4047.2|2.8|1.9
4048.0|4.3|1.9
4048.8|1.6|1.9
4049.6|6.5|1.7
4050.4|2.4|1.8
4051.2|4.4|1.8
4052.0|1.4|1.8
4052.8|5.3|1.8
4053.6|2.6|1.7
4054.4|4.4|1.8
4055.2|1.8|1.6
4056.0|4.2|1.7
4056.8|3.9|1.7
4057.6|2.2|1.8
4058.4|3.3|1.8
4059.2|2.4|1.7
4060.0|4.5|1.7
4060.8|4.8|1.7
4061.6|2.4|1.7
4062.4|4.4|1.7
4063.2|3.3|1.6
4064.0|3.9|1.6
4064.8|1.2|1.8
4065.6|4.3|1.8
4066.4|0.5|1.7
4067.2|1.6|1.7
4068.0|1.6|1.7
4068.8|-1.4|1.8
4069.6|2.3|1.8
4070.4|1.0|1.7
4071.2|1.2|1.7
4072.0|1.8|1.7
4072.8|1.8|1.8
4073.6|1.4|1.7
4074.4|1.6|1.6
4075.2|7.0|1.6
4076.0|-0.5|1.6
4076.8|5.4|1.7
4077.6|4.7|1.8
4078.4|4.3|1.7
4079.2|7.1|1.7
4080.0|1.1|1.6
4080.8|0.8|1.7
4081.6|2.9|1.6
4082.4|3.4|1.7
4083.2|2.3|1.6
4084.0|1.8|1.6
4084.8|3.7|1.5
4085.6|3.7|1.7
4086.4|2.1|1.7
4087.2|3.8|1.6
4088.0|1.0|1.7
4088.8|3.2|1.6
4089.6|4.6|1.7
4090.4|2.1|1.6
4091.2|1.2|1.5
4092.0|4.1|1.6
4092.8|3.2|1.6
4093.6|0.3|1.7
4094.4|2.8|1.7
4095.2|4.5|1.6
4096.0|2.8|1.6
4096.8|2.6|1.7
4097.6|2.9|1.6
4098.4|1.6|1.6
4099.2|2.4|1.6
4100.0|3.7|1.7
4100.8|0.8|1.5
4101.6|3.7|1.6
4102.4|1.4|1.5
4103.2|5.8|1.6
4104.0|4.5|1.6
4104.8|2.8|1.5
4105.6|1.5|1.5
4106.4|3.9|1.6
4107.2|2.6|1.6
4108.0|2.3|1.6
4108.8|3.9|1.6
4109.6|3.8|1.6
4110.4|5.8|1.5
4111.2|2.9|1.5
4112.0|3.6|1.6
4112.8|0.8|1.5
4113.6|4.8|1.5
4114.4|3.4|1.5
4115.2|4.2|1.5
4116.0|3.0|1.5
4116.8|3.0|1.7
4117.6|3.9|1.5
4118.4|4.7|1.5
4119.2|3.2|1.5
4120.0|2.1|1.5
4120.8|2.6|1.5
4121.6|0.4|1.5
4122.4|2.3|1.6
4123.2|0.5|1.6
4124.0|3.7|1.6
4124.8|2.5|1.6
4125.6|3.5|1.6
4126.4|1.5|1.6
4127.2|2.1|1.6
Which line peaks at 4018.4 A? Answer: [O II] 3727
